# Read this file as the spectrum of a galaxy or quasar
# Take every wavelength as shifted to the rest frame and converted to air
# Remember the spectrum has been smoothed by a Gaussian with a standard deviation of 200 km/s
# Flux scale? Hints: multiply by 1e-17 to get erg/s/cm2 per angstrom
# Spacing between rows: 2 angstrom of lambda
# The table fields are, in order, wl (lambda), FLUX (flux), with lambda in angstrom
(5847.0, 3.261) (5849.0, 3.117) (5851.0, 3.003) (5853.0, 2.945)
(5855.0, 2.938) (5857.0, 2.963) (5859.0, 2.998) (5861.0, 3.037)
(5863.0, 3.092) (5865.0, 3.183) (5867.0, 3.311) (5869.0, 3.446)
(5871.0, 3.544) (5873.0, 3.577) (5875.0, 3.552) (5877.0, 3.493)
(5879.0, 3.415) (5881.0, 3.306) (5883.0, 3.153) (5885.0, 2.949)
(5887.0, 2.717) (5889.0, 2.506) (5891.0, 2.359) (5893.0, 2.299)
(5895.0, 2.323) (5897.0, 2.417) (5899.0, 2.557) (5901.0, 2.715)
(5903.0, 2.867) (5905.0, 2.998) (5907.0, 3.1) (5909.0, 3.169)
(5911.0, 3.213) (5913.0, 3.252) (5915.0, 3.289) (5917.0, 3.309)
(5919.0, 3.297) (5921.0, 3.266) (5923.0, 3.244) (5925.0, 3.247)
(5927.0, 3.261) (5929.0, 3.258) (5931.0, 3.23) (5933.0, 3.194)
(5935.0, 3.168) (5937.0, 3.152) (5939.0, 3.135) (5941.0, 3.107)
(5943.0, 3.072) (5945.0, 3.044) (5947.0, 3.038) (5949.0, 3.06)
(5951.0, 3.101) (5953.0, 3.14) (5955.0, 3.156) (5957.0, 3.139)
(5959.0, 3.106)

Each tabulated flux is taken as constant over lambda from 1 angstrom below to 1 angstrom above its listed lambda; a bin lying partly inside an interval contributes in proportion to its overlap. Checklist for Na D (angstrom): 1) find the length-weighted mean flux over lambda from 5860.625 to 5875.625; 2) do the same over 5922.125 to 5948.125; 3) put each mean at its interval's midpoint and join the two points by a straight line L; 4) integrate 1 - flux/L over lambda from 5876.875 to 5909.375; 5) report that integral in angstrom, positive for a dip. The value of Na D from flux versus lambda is 4.57 angstrom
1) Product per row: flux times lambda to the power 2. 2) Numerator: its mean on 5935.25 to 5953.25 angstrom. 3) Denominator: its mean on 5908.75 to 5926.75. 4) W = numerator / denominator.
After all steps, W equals 1.0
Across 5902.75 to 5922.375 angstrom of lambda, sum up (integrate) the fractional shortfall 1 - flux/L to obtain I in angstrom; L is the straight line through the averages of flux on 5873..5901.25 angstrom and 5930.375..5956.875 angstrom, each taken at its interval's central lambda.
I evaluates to -1.4 angstrom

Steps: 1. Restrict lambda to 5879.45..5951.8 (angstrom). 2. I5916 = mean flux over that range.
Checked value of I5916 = 3.01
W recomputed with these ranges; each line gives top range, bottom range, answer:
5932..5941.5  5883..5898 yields 1.25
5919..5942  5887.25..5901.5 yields 1.32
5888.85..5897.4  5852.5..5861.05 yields 0.81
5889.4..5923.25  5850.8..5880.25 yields 0.91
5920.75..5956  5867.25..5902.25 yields 1.08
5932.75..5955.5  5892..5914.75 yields 1.12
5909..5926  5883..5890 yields 1.18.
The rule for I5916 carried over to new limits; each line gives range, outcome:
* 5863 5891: 3.21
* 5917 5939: 3.23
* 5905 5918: 3.2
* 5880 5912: 2.79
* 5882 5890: 2.83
